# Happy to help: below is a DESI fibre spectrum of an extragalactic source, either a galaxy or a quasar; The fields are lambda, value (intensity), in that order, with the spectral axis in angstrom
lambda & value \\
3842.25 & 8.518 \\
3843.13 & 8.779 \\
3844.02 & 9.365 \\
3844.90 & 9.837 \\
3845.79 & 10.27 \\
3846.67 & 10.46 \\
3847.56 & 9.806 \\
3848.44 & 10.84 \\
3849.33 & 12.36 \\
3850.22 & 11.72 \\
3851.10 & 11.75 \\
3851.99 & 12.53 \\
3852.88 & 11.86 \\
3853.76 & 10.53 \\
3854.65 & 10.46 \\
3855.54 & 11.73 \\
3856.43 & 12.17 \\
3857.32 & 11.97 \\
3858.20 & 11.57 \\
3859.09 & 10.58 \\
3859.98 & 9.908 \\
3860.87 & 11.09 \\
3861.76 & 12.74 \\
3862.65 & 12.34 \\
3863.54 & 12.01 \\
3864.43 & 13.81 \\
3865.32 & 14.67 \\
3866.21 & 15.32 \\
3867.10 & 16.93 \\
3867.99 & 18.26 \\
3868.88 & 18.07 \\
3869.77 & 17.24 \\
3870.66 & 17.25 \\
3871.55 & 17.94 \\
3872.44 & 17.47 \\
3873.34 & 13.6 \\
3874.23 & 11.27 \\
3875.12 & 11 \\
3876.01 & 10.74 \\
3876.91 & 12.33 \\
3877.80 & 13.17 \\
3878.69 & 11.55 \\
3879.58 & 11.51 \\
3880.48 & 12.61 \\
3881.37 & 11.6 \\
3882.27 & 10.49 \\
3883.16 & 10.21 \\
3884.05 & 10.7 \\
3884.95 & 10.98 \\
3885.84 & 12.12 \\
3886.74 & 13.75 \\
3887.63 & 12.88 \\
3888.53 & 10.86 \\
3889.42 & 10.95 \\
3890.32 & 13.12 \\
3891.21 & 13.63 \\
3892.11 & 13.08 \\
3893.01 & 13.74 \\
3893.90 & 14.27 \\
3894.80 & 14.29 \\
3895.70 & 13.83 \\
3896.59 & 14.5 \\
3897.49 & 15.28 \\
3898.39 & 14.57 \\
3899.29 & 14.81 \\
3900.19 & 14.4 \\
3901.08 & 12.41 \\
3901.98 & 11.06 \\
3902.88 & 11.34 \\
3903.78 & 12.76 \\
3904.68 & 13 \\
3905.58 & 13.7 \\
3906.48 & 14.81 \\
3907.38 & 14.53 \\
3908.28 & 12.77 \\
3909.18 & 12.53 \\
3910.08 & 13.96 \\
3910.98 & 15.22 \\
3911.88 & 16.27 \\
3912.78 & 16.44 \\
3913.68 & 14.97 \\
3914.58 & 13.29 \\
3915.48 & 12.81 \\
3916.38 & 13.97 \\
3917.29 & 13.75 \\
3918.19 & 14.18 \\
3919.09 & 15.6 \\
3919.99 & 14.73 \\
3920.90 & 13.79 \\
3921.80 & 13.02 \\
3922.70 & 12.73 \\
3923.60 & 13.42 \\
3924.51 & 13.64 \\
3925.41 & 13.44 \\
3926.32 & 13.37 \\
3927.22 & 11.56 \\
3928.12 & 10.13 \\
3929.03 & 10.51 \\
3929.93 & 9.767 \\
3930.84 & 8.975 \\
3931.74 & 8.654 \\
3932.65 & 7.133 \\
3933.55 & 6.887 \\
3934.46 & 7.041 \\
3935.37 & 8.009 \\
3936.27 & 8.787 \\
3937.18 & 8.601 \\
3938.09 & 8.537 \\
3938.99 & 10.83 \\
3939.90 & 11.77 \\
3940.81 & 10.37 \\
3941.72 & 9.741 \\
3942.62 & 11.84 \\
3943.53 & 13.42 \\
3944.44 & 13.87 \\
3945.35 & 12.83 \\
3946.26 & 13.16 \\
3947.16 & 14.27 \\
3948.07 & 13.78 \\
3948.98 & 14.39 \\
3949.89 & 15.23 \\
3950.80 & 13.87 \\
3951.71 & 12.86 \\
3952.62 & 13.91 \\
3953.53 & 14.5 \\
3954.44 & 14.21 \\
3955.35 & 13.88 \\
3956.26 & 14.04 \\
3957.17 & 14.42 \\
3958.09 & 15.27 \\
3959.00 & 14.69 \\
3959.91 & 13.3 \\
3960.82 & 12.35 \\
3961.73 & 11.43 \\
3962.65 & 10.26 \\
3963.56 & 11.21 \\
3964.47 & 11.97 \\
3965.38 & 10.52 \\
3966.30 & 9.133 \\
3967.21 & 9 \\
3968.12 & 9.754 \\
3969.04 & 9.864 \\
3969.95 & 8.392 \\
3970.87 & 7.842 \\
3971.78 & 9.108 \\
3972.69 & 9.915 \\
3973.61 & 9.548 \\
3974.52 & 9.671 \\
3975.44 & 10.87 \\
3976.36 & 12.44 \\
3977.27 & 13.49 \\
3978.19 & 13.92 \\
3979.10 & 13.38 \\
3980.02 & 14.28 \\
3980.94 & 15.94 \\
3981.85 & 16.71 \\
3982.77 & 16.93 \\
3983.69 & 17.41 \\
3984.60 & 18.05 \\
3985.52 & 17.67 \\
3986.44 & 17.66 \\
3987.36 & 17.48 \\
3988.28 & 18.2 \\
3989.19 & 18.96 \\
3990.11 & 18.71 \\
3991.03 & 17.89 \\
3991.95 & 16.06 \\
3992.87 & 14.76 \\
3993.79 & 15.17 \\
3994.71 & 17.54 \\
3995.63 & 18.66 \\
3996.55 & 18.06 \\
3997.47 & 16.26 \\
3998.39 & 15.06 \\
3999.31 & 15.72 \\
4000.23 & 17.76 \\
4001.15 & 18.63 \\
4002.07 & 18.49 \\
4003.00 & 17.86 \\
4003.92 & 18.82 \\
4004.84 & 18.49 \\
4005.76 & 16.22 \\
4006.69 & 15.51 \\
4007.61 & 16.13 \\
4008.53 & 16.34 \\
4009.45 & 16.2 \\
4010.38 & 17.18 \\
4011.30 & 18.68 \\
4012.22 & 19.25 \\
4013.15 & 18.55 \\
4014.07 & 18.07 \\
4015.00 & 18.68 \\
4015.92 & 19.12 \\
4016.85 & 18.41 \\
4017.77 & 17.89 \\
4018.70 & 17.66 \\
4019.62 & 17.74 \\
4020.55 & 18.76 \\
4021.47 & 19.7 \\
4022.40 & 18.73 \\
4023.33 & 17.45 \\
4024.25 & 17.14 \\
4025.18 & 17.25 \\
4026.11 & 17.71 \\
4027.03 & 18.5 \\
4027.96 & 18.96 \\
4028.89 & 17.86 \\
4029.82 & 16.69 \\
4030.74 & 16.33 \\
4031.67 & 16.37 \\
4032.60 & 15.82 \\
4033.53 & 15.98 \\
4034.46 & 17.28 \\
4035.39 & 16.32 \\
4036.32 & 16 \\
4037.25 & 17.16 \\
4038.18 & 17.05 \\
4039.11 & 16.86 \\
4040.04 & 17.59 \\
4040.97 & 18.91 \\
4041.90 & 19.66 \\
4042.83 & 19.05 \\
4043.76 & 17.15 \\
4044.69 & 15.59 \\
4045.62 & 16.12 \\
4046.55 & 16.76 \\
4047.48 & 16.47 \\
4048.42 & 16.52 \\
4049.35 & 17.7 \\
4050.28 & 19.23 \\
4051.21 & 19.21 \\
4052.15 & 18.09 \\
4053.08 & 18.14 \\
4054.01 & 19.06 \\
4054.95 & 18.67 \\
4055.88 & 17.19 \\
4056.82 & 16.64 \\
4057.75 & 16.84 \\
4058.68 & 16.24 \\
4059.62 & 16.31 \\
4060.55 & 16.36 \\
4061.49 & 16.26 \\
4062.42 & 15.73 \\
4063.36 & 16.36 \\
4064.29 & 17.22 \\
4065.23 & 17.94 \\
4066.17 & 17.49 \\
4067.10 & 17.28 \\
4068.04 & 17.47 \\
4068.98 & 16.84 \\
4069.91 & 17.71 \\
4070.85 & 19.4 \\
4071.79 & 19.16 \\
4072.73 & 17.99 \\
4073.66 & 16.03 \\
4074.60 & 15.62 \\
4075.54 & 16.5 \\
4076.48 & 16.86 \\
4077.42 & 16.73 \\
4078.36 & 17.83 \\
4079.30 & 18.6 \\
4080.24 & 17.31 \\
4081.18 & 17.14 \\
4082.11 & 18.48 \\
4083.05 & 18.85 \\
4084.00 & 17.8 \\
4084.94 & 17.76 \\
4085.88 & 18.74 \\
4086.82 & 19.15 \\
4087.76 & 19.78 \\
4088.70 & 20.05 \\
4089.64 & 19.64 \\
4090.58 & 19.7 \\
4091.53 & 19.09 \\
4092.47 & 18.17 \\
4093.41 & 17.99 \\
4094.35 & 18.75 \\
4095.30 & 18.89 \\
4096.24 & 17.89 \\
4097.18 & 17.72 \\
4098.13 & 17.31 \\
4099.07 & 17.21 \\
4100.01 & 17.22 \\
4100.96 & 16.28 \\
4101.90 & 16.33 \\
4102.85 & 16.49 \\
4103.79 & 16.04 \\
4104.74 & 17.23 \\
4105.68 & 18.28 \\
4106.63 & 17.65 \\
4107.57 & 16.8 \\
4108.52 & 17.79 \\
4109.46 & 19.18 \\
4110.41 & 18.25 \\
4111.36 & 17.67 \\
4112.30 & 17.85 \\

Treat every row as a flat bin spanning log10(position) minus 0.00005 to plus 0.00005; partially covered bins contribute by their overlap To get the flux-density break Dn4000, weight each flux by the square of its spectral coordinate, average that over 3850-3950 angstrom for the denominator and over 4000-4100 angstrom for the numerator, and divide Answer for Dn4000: 1.5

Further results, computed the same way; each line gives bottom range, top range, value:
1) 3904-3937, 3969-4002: 1.26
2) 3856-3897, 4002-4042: 1.44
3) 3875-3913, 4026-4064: 1.43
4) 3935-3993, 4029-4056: 1.38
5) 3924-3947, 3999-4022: 1.75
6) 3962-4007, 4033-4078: 1.22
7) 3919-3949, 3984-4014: 1.58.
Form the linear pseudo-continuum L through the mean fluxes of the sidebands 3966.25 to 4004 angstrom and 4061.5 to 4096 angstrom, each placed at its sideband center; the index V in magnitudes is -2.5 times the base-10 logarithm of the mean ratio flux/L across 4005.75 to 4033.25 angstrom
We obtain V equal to -0.11 mag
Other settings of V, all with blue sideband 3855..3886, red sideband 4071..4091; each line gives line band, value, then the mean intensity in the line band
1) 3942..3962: 0.10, 13.7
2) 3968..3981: 0.37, 11.1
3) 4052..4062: 0.02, 17.2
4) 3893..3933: 0.07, 13.2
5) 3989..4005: -0.08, 17.3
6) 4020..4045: -0.03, 17.5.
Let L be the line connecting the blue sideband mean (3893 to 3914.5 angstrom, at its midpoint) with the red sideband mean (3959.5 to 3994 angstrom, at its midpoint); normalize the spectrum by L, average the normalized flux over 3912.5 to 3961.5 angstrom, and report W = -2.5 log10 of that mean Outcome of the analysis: 0.11 mag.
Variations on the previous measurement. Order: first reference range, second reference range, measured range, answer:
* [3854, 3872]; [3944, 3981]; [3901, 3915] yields -0.05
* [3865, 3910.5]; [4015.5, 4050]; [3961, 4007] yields 0.12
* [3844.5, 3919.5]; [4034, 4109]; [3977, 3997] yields -0.08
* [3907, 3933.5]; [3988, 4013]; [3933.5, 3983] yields 0.24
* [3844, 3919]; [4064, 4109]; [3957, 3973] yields 0.34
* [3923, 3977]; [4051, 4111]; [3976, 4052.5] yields -0.19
